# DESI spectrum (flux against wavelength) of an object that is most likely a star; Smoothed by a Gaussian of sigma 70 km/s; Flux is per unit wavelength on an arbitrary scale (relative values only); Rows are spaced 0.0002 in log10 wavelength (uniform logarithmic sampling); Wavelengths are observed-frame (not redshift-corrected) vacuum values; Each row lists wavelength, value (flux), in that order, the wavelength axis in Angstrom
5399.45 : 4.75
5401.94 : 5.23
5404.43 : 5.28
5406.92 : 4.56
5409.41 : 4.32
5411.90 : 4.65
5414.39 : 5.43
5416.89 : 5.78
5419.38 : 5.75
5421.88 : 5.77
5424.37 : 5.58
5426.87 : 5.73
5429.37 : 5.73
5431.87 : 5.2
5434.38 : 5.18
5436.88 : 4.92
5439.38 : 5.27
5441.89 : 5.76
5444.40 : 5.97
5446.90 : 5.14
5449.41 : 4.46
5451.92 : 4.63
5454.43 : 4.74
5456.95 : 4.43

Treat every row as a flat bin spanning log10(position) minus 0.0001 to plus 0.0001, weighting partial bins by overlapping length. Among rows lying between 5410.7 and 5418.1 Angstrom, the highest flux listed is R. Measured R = 5.78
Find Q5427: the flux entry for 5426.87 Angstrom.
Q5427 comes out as 5.73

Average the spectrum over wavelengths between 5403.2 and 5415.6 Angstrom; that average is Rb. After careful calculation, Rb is 4.85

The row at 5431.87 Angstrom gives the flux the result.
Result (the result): 5.2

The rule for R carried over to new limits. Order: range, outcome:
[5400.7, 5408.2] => 5.28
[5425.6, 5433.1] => 5.73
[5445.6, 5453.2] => 5.14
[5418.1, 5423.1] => 5.77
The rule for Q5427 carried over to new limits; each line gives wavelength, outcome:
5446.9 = 5.14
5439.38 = 5.27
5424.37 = 5.58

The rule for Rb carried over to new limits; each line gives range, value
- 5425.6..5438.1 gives 5.35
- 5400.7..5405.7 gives 5.25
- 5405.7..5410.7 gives 4.44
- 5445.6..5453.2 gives 4.76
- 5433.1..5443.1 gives 5.28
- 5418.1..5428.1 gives 5.71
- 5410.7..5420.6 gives 5.41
